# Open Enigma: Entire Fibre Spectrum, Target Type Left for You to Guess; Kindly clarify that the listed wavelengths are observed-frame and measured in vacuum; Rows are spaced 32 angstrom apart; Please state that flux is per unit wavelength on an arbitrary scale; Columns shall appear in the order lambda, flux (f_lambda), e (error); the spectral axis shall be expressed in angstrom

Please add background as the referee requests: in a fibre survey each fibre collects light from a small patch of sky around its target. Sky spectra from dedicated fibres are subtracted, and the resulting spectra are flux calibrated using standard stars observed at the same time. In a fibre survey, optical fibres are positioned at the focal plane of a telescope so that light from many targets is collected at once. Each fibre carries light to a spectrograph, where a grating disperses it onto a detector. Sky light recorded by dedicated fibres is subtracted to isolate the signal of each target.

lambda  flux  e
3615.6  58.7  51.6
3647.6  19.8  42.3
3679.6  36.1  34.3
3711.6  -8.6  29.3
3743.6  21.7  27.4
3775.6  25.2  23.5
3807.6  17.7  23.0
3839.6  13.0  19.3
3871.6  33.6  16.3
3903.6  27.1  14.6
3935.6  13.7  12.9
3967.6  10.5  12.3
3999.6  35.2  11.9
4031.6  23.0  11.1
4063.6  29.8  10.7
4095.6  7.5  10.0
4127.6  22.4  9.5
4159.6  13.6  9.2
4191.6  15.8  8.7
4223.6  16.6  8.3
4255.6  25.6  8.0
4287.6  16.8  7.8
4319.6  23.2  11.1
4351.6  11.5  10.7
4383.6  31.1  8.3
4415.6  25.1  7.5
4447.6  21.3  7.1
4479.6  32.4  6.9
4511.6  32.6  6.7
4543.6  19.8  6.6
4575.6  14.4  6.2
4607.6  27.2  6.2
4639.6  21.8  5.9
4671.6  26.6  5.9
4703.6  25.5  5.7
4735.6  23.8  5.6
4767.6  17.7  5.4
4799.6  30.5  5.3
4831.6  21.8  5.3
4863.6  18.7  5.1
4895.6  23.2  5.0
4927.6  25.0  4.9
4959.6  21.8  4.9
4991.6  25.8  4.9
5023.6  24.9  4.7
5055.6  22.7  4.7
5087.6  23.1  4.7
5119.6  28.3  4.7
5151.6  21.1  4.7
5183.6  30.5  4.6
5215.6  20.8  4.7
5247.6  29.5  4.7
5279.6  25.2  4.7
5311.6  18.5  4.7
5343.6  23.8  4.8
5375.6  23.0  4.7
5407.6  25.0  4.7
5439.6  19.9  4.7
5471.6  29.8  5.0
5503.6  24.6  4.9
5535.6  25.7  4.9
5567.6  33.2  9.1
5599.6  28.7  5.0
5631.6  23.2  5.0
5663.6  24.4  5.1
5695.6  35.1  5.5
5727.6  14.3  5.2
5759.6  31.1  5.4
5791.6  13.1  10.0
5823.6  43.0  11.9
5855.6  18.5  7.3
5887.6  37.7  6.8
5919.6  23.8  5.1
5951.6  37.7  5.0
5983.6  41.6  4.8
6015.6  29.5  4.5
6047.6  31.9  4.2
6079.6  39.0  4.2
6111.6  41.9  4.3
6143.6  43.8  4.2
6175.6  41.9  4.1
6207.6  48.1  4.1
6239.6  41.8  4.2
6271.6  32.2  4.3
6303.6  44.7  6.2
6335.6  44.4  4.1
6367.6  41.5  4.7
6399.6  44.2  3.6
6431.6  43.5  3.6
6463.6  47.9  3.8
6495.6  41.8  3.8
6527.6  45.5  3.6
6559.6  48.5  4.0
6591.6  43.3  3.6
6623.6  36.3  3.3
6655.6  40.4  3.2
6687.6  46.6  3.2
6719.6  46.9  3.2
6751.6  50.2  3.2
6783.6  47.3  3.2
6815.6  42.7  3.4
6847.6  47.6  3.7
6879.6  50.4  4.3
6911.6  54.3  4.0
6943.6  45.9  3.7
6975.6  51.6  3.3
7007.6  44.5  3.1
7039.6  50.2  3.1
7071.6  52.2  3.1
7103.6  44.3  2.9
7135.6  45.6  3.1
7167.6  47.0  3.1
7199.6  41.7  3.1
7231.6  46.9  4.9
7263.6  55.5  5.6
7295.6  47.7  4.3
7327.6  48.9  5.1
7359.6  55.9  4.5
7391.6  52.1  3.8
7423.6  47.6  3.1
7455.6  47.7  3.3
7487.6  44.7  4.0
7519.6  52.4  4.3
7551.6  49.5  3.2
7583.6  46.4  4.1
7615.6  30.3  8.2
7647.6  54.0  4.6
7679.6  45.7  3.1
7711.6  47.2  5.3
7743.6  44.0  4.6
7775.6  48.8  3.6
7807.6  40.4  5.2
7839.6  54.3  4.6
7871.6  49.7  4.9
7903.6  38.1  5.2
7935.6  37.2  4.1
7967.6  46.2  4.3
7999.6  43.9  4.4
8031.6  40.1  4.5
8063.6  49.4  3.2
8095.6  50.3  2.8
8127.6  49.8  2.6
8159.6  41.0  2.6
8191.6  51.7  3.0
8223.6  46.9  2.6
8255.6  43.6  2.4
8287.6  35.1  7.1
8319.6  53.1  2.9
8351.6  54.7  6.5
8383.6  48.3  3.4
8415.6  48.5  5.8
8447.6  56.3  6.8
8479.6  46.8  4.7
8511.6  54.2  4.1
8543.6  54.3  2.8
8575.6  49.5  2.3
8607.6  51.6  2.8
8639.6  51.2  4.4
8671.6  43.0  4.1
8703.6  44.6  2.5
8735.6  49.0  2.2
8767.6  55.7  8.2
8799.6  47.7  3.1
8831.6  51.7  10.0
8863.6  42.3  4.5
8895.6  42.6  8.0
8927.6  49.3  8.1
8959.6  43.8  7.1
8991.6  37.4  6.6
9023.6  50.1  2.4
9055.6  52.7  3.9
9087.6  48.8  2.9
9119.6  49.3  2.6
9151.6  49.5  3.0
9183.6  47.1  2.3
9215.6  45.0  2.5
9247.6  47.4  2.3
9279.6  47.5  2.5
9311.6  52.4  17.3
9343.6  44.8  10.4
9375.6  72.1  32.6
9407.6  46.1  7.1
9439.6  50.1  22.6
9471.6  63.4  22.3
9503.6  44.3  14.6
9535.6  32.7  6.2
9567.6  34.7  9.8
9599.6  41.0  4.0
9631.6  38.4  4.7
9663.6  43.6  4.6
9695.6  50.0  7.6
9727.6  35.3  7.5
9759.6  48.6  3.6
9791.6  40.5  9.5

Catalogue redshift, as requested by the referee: 0.527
